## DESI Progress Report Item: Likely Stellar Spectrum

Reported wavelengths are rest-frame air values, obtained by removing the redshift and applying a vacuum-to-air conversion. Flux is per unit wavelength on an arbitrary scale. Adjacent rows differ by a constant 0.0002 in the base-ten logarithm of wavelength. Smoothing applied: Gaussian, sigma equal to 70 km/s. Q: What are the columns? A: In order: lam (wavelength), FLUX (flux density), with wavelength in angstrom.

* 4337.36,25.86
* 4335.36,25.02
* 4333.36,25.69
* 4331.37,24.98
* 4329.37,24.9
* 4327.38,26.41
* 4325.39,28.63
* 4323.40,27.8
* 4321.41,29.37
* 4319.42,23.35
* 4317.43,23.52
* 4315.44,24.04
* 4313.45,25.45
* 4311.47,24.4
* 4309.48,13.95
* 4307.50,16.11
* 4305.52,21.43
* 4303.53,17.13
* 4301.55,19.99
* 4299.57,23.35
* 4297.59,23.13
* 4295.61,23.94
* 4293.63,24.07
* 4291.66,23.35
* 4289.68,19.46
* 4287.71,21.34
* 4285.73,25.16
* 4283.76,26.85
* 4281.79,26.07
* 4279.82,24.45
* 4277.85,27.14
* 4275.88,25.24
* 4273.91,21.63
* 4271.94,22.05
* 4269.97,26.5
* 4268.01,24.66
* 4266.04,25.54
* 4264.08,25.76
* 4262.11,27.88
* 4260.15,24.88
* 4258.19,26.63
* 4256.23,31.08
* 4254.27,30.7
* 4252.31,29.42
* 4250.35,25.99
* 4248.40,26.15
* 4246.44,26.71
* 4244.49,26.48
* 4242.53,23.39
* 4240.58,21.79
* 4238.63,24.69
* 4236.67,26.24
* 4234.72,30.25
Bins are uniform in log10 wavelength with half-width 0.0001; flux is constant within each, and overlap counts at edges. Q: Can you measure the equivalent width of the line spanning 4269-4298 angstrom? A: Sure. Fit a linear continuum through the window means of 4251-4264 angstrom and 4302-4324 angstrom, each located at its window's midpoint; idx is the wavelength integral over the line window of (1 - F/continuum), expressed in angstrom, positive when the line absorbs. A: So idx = 1.5 angstrom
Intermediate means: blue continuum 28.2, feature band 24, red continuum 22.3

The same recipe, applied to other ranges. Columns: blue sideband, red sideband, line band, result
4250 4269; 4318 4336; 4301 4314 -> 3.40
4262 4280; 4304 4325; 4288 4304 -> 1.27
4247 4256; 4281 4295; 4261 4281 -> 0.58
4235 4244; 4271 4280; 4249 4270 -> -2.49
